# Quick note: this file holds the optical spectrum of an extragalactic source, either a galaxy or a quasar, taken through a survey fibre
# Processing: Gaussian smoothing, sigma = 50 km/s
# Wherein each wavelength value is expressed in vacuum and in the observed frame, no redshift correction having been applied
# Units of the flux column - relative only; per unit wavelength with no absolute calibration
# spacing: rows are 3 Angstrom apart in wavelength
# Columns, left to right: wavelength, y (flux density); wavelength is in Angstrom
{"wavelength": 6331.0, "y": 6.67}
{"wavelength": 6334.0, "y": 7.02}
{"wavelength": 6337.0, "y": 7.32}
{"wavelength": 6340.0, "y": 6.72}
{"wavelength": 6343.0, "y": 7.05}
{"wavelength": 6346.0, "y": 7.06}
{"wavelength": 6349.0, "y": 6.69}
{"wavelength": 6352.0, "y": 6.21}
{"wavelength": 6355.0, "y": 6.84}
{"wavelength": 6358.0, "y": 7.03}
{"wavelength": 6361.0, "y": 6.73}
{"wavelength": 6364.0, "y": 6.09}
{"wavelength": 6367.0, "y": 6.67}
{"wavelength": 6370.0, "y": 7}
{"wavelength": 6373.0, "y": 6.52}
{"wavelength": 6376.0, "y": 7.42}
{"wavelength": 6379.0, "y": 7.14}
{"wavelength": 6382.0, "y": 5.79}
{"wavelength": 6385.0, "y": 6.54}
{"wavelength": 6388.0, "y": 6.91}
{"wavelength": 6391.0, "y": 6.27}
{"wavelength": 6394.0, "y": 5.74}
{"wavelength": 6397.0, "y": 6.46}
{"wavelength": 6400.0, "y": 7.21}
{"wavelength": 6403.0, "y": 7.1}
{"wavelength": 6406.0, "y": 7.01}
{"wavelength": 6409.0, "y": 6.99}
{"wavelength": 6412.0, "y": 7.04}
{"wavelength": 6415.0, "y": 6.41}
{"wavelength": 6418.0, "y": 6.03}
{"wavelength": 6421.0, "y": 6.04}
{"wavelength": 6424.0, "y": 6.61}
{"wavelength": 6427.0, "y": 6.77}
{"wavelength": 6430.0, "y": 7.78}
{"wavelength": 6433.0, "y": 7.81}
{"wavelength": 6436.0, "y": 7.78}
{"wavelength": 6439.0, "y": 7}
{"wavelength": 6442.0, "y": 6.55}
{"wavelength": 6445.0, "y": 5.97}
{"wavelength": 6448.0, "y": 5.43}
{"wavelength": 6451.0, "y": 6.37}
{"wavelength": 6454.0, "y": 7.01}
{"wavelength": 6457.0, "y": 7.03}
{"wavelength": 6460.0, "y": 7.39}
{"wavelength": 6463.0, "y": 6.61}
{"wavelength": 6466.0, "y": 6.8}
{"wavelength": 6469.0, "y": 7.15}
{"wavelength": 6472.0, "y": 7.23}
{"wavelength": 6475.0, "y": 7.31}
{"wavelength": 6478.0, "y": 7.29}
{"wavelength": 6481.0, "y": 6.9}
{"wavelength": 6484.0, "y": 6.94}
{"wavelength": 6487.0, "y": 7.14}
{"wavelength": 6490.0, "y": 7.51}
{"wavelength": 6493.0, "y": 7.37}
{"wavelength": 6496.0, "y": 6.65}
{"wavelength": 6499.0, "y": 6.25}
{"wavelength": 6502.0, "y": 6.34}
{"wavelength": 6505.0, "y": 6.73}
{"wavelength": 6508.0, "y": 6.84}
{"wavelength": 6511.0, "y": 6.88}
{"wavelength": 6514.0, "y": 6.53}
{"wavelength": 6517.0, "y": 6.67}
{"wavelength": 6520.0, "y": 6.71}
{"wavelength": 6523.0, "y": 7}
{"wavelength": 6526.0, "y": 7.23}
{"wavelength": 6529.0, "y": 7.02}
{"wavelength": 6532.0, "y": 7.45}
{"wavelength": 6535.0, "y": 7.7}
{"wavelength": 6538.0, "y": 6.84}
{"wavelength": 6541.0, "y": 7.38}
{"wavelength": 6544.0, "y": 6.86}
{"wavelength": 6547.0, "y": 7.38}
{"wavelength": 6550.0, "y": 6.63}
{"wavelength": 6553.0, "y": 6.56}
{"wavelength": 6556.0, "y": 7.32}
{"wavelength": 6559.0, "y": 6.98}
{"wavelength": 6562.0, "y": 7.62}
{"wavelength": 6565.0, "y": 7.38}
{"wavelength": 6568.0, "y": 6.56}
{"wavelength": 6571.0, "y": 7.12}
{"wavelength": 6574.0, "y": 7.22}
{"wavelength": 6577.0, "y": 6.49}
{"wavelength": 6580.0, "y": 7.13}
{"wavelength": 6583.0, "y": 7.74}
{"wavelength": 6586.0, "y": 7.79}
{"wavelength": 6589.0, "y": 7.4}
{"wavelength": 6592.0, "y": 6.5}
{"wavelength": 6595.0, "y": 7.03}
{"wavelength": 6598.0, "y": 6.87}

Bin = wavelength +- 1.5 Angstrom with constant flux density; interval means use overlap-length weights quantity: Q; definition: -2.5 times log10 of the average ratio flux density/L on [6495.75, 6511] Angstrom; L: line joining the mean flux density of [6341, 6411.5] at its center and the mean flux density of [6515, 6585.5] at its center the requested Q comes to 0.07 mag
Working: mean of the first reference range 6.72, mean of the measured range 6.59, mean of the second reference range 7.09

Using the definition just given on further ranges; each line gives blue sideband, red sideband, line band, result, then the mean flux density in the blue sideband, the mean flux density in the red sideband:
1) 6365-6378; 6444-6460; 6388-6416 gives 0.002 mag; 6.88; 6.47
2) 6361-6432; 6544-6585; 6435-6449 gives 0.041 mag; 6.68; 7.09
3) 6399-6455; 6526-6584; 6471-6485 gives -0.034 mag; 6.78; 7.12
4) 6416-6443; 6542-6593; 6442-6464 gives 0.067 mag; 6.93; 7.11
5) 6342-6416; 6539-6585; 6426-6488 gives -0.014 mag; 6.72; 7.1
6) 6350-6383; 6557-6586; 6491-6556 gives 0.022 mag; 6.69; 7.17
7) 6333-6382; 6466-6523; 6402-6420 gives 0.019 mag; 6.81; 6.91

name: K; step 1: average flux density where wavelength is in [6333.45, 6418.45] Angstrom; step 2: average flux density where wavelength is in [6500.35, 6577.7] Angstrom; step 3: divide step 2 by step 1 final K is 1.04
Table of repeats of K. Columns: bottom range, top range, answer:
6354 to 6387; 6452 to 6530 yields 1.03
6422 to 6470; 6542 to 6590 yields 1.04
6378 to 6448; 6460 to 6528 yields 1.03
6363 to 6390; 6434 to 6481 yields 1.03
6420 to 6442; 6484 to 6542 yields 0.98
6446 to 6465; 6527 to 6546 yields 1.09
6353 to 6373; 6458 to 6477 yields 1.06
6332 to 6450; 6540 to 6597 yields 1.05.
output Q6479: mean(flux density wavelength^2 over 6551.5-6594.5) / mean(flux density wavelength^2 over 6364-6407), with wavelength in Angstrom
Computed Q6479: 1.1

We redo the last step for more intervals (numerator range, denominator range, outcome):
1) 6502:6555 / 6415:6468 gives 1.06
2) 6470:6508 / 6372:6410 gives 1.07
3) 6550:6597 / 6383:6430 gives 1.13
